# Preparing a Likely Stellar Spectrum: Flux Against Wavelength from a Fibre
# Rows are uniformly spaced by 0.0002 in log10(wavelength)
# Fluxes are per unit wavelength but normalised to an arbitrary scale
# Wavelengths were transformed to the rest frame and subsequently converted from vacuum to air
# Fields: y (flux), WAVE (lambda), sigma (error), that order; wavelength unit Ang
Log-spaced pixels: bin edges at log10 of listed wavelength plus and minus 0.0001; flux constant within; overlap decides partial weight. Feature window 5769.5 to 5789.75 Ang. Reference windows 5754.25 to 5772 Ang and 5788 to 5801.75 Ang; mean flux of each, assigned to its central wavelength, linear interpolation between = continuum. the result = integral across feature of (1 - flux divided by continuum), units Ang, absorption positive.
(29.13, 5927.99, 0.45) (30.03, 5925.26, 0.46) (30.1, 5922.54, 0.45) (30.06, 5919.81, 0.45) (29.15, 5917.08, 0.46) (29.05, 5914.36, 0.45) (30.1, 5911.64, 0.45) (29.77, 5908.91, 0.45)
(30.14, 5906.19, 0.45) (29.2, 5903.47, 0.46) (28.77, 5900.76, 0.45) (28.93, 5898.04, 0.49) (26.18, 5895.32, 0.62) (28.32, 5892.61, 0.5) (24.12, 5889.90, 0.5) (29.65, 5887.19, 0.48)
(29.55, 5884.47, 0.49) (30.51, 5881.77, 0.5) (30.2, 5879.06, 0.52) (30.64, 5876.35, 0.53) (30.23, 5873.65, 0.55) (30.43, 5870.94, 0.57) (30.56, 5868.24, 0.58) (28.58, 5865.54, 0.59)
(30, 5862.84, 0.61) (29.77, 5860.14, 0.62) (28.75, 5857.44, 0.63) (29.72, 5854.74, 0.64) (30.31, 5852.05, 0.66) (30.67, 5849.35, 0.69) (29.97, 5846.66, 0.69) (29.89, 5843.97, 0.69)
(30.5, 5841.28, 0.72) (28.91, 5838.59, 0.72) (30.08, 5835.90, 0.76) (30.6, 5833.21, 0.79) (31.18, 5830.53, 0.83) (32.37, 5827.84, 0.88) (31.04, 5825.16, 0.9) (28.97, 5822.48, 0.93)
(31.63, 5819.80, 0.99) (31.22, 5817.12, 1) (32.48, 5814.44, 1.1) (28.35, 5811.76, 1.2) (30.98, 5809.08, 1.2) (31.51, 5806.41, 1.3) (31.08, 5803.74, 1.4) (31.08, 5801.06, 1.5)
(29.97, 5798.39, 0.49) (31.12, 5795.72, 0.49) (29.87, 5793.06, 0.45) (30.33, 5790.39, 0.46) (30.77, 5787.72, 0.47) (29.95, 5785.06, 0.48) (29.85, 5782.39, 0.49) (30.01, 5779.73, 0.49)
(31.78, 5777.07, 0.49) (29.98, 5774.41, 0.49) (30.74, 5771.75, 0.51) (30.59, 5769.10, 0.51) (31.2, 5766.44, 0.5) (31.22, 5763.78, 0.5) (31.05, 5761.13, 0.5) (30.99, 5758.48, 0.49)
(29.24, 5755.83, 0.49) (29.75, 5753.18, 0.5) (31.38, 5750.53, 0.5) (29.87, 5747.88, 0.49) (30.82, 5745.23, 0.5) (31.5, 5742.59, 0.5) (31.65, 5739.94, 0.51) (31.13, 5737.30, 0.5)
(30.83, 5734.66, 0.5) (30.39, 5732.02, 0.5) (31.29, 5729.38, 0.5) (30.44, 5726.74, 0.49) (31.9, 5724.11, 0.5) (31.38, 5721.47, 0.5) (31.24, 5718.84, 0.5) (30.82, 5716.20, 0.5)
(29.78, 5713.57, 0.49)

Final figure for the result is 0.10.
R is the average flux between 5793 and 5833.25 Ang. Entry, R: 30.9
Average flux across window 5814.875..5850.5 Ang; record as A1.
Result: 30.6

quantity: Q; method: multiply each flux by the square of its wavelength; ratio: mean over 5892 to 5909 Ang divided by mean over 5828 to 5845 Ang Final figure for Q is 1.0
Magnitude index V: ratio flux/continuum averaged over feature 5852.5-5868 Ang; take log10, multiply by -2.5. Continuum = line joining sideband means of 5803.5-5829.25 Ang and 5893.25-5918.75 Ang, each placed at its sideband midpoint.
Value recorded 0.02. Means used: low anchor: 31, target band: 29.5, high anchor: 29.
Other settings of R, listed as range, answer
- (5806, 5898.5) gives 29.9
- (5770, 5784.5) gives 30.5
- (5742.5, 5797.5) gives 30.5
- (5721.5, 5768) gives 30.9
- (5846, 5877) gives 30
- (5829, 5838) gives 30.5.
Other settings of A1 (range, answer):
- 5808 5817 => 30.6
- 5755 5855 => 30.6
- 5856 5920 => 29.3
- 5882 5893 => 28.2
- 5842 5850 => 30.2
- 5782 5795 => 30.2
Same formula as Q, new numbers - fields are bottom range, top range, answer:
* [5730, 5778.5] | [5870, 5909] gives 0.99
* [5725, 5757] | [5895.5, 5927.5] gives 1.02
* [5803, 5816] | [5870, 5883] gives 1.01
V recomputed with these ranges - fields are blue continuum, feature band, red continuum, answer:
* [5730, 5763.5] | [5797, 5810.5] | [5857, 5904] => -0.03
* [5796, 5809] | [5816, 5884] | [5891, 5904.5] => -0.03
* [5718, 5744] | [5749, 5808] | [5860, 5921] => 0.00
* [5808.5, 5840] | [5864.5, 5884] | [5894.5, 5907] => -0.03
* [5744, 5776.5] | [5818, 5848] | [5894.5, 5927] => -0.02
